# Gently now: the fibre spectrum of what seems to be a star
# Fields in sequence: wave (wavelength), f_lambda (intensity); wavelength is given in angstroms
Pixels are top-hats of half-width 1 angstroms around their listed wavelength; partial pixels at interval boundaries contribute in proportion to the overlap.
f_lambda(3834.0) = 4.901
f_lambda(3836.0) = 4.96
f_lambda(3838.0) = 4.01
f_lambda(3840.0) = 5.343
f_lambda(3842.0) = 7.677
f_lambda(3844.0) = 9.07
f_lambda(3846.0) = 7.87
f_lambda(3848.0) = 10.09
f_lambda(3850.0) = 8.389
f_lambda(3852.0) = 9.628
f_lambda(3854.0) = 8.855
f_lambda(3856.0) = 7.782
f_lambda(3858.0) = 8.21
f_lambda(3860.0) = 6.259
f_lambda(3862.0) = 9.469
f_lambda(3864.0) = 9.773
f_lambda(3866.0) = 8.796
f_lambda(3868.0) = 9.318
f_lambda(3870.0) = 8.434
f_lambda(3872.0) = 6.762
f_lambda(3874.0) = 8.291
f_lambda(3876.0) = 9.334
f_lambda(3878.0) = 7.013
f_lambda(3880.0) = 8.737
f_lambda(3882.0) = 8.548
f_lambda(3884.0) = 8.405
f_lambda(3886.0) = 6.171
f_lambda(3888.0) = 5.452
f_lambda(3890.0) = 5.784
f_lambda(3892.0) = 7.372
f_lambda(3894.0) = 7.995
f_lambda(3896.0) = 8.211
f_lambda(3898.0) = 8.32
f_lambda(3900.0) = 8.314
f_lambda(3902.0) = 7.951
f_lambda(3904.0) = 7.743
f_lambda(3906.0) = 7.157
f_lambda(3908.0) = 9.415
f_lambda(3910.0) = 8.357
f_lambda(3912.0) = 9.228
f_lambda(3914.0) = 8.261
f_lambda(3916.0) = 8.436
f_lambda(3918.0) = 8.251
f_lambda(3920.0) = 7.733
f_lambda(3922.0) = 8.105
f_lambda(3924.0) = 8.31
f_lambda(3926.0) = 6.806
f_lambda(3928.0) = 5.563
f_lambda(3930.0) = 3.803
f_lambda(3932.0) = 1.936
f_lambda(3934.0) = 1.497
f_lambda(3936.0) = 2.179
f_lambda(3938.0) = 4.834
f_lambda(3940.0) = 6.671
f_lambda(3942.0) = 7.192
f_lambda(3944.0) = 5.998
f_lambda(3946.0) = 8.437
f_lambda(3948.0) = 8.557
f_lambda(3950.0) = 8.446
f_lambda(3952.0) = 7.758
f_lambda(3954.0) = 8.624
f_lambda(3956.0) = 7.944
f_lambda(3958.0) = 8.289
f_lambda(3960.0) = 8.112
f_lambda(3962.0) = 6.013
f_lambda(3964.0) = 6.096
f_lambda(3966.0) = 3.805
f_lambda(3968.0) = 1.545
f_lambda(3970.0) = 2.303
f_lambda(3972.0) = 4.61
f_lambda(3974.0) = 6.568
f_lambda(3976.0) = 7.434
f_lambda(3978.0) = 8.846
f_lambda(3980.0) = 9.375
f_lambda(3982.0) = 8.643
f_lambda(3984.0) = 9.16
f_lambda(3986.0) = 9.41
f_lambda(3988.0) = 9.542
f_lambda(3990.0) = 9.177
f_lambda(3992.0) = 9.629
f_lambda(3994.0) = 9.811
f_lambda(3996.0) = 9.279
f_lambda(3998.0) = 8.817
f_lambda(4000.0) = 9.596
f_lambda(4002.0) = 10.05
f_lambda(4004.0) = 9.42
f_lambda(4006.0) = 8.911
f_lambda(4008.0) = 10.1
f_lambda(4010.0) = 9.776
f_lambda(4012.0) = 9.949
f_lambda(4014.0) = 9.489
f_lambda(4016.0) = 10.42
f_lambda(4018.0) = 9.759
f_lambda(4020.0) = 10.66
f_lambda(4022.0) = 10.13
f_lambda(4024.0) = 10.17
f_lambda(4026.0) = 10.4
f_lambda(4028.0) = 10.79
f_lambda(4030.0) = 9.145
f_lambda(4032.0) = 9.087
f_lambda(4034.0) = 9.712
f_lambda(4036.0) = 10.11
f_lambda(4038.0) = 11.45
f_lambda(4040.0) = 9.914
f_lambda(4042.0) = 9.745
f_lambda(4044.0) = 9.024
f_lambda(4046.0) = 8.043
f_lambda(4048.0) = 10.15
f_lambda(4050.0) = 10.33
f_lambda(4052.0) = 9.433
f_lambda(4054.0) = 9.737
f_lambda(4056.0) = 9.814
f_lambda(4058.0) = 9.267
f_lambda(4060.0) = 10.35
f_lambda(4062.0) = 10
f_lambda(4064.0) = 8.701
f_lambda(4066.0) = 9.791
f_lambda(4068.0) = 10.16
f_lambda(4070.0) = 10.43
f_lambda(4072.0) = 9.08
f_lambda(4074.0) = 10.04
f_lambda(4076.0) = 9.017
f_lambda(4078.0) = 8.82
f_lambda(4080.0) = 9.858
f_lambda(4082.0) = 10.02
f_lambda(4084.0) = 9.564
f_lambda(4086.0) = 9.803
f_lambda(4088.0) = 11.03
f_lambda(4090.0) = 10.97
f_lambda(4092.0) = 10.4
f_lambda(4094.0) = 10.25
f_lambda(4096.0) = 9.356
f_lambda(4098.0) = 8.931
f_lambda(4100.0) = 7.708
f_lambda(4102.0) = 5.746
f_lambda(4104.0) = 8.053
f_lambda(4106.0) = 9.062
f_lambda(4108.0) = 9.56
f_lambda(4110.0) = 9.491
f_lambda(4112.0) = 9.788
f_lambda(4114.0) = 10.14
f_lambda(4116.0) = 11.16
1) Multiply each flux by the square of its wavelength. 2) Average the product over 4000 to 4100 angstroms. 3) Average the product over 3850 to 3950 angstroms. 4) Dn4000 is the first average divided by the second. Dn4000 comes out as 1.4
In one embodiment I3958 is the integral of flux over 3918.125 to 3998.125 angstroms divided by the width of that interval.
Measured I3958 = 6.92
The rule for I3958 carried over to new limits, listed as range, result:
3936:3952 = 6.89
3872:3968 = 7.08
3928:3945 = 4.34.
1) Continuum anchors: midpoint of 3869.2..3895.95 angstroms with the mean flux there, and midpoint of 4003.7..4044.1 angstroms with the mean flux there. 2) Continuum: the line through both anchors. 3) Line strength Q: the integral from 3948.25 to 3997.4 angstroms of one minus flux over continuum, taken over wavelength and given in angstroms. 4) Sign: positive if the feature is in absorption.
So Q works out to 8.4 angstroms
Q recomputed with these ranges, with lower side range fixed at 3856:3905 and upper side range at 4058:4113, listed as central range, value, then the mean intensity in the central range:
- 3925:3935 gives 5.3 angstroms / 3.92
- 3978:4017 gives -2.9 angstroms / 9.49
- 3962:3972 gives 5.6 angstroms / 3.81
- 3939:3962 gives 2.0 angstroms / 7.74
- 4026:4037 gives -0.9 angstroms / 9.83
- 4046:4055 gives -0.5 angstroms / 9.7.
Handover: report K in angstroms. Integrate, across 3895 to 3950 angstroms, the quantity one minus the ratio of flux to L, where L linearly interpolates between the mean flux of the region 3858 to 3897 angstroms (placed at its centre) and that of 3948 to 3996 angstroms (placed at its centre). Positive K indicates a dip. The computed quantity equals 5.4 angstroms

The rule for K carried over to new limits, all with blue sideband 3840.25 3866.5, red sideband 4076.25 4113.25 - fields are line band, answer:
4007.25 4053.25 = -3.90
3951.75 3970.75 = 6.10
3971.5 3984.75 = 1.55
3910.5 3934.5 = 5.78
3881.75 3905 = 3.12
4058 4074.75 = -0.96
